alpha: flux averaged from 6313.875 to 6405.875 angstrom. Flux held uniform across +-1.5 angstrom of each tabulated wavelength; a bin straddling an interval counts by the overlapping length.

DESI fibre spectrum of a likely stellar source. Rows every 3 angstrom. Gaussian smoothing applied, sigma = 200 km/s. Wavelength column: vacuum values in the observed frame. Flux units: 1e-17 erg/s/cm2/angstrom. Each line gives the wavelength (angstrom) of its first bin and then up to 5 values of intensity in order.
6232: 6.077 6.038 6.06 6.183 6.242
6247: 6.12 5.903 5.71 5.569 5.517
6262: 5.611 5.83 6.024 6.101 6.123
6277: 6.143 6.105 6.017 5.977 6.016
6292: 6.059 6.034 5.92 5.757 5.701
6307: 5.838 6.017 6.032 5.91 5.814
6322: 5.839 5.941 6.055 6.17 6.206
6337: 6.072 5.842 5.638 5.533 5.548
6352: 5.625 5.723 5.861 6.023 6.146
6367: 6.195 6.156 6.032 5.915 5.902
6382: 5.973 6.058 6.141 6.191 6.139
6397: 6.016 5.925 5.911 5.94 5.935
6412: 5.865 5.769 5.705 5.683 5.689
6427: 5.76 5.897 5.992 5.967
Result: 5.95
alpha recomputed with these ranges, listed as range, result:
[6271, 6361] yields 5.92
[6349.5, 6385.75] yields 5.95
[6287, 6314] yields 5.93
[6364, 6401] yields 6.06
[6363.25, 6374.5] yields 6.13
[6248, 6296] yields 5.92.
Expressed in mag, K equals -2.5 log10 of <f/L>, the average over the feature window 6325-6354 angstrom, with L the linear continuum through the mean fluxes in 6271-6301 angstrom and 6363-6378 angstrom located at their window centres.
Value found 0.038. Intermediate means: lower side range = 6.03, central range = 5.86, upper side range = 6.08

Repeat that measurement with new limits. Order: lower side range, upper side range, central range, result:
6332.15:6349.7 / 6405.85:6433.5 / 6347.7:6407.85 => -0.028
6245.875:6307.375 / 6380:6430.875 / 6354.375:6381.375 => -0.016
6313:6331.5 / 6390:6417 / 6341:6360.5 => 0.051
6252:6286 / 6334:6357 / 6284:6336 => -0.027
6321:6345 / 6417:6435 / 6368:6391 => -0.029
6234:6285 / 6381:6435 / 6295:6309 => 0.021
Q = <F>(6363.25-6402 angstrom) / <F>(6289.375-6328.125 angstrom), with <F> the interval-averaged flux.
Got 1.0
